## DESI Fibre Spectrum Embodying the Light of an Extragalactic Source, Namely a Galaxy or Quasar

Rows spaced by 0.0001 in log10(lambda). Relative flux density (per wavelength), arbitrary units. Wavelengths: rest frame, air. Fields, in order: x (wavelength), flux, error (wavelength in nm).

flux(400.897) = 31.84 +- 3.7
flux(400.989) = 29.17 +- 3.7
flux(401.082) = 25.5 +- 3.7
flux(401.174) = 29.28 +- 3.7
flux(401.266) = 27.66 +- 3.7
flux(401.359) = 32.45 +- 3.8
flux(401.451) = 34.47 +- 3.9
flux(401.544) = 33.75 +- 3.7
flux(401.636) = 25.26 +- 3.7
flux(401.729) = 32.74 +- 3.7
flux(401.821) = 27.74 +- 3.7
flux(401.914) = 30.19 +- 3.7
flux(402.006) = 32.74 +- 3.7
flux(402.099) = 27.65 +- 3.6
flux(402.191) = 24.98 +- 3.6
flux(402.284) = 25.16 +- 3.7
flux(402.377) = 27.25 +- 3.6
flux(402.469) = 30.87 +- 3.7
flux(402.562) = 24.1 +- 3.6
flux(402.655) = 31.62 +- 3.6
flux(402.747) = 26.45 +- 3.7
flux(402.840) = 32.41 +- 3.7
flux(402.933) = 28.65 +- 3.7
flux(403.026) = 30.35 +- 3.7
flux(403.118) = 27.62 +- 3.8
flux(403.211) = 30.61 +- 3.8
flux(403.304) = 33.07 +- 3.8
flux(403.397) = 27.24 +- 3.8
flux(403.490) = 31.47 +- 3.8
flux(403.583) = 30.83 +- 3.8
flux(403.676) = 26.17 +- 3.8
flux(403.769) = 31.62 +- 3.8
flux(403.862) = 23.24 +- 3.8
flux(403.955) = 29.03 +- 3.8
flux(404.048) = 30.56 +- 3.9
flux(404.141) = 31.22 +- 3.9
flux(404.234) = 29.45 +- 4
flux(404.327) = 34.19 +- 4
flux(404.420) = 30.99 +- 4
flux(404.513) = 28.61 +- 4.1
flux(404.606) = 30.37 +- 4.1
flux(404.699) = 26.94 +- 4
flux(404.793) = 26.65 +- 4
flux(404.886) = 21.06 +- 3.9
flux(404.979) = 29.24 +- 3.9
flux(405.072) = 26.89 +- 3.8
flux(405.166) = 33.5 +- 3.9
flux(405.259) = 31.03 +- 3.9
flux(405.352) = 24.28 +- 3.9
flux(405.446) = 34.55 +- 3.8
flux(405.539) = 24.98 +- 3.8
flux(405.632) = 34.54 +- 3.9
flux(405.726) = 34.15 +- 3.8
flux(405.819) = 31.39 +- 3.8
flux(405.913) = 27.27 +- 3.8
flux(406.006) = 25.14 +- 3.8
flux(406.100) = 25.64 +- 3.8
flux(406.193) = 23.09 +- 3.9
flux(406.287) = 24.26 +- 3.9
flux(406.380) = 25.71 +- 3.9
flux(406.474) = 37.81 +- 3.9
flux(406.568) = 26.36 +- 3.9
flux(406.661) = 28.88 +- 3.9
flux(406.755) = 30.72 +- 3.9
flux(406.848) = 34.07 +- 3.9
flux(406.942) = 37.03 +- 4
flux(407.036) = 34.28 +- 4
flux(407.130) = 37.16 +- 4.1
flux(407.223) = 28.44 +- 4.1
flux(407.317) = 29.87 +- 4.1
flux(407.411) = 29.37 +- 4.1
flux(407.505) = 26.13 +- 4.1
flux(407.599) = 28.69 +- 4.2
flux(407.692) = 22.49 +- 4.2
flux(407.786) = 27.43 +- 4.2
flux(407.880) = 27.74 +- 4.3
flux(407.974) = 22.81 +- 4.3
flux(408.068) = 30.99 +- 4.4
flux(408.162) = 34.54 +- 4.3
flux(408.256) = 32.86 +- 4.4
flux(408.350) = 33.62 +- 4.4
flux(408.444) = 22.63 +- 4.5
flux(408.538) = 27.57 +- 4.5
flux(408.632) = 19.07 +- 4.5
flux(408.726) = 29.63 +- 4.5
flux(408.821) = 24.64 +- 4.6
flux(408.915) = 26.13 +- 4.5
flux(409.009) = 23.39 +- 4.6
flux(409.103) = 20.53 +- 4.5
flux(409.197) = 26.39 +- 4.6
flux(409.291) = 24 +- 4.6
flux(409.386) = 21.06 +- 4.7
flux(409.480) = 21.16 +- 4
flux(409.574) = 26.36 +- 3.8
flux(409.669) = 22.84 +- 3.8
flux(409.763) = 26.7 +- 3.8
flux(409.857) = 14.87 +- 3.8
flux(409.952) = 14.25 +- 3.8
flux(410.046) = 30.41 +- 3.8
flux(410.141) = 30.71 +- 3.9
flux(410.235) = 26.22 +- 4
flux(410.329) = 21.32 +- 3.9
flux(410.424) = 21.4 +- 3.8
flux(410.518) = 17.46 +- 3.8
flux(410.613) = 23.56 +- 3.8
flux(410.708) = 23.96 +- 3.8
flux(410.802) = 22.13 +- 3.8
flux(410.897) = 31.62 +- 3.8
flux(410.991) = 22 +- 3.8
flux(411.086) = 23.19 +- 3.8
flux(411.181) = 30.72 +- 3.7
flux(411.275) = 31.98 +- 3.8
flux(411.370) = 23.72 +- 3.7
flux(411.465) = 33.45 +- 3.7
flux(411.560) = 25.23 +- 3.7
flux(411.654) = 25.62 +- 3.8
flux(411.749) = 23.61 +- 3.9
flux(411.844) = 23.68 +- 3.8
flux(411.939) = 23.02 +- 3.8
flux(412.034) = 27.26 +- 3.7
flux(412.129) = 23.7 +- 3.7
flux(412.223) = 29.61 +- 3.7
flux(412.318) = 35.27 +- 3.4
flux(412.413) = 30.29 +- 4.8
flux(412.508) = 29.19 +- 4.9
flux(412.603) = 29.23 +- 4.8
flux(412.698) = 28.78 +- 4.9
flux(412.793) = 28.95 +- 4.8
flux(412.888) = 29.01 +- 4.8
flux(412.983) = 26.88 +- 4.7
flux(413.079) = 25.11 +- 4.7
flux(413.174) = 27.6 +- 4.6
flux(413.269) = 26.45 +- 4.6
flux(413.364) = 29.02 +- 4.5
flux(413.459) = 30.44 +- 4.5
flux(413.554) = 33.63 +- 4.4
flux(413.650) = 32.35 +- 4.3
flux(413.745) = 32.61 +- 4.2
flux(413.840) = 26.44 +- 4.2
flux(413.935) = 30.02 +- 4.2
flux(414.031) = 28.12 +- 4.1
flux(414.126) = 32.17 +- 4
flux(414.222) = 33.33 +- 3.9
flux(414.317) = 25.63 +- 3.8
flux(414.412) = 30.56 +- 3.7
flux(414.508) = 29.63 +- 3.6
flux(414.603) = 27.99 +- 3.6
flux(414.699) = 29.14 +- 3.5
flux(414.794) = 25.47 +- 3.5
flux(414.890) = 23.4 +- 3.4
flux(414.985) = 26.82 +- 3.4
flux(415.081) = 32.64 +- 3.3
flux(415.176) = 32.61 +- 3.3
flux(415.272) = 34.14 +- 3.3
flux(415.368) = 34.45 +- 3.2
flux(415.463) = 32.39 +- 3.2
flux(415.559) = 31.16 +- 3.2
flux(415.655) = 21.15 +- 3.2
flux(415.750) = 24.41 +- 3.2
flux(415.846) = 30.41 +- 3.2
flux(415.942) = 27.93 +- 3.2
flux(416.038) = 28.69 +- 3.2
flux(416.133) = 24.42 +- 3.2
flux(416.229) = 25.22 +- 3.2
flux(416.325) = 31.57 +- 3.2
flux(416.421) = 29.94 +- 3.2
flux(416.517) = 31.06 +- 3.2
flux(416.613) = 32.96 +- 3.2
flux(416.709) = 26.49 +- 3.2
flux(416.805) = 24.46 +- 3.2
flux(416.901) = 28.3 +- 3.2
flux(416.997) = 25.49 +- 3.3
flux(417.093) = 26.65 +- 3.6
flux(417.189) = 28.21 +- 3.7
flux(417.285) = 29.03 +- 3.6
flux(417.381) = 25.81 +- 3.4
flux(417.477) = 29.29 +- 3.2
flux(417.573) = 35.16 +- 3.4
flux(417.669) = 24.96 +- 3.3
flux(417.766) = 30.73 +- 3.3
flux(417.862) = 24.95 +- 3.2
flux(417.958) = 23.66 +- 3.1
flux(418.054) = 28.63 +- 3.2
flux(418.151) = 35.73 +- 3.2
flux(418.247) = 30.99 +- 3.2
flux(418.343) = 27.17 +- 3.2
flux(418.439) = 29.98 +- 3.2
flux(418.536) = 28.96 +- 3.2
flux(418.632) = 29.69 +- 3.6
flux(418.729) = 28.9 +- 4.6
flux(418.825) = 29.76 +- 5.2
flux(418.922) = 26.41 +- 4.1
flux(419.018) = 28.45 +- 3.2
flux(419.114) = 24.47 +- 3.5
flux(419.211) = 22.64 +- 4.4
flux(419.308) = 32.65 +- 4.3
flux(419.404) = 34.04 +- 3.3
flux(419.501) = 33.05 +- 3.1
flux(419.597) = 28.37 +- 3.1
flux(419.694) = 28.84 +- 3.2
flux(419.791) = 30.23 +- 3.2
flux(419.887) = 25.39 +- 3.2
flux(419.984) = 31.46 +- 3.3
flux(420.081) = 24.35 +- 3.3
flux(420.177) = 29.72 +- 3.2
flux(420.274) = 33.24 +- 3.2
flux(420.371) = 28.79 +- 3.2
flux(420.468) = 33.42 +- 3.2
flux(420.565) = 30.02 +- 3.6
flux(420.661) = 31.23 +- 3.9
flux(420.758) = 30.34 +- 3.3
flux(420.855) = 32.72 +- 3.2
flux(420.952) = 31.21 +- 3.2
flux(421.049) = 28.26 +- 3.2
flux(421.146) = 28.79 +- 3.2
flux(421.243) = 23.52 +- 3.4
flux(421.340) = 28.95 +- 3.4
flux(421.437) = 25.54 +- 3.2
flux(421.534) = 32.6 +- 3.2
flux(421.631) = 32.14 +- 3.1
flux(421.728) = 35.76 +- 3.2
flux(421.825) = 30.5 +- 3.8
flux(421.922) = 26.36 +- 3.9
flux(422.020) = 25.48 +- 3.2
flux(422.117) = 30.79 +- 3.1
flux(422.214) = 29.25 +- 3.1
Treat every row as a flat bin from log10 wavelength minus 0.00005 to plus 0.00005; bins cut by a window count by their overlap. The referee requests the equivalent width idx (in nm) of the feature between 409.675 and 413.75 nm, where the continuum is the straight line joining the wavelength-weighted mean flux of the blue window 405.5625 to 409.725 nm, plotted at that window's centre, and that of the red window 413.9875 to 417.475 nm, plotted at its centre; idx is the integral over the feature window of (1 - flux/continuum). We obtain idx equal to 0.25 nm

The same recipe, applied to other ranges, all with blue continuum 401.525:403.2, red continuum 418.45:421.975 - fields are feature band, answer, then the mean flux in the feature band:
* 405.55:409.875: 0.20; 27.7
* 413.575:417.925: 0.07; 28.9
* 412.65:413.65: 0.02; 28.7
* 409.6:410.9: 0.27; 23.1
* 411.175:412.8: 0.07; 27.9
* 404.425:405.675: 0.01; 28.7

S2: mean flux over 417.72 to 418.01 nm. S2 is 26.5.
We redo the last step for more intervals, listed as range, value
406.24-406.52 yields 29.2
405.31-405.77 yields 30.5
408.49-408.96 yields 25.4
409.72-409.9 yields 20.8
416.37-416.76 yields 30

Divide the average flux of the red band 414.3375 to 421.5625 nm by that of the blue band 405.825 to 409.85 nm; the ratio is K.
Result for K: 1.06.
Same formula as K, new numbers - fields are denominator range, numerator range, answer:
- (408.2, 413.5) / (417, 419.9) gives 1.11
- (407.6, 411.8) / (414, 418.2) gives 1.14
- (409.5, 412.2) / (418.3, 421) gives 1.19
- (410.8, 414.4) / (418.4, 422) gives 1.04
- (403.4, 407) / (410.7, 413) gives 0.93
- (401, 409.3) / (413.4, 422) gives 1.01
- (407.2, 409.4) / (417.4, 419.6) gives 1.09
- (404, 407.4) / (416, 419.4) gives 0.96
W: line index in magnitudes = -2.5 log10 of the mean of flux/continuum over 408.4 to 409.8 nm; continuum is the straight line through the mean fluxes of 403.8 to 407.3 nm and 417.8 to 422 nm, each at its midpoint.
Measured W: 0.22 mag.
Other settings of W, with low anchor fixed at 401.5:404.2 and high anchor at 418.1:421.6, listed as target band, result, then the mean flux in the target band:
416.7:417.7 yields 0.064 mag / 27.7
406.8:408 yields -0.021 mag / 29.8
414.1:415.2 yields 0.014 mag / 29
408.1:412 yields 0.167 mag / 25.1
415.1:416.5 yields 0.003 mag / 29.3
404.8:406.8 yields 0.024 mag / 28.6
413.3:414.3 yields -0.045 mag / 30.6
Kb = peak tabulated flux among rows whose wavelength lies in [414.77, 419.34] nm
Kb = 35.73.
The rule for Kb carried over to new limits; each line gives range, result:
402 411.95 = 37.81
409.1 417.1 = 35.27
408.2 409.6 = 33.62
